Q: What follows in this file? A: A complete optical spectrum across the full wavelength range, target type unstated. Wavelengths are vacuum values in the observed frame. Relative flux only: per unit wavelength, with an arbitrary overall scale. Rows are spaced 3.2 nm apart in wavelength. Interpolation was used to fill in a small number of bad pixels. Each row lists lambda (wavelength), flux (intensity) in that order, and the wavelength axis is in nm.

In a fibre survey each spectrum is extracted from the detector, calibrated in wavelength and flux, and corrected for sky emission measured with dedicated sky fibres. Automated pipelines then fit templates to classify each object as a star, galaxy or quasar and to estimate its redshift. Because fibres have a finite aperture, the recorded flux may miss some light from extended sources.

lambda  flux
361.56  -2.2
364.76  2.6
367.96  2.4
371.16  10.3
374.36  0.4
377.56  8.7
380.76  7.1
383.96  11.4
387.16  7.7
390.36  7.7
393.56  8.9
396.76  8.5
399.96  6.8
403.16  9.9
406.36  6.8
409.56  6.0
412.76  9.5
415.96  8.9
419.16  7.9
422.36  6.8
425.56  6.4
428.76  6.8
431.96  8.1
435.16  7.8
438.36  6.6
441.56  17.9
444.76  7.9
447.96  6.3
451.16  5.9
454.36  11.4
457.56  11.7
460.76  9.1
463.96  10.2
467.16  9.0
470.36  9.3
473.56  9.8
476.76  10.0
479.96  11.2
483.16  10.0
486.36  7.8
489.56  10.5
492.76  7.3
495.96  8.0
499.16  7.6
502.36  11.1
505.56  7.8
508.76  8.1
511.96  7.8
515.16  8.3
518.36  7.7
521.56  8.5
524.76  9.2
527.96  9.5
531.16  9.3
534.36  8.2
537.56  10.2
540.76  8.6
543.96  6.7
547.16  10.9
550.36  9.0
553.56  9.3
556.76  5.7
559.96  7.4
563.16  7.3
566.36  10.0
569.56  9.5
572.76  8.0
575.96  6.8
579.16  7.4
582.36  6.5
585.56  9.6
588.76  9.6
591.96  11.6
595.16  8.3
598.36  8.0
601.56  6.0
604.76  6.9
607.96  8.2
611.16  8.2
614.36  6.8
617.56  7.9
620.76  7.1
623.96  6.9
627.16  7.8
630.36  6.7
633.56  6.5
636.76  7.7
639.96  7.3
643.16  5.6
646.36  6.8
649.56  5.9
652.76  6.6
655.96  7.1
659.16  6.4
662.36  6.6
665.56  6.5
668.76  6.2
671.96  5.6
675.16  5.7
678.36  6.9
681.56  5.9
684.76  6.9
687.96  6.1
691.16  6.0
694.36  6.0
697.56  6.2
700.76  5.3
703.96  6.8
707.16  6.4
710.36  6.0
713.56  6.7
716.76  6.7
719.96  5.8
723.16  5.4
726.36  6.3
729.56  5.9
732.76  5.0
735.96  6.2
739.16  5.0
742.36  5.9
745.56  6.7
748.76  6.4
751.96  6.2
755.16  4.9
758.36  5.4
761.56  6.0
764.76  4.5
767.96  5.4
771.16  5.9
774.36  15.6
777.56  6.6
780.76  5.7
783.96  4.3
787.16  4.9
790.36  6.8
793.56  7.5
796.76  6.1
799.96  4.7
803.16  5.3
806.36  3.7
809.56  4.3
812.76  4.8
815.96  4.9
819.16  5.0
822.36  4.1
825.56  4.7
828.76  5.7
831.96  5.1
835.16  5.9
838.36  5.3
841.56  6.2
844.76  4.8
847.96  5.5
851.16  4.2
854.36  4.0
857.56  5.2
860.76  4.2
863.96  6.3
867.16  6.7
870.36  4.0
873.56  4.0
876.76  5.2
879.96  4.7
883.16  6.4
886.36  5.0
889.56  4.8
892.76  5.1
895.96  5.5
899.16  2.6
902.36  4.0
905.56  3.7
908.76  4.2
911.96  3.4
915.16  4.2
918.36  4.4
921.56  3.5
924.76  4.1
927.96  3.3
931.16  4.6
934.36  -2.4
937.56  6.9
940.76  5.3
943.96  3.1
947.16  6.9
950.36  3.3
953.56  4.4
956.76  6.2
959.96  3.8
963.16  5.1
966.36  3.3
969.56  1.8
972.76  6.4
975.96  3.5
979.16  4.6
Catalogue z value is 0.181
